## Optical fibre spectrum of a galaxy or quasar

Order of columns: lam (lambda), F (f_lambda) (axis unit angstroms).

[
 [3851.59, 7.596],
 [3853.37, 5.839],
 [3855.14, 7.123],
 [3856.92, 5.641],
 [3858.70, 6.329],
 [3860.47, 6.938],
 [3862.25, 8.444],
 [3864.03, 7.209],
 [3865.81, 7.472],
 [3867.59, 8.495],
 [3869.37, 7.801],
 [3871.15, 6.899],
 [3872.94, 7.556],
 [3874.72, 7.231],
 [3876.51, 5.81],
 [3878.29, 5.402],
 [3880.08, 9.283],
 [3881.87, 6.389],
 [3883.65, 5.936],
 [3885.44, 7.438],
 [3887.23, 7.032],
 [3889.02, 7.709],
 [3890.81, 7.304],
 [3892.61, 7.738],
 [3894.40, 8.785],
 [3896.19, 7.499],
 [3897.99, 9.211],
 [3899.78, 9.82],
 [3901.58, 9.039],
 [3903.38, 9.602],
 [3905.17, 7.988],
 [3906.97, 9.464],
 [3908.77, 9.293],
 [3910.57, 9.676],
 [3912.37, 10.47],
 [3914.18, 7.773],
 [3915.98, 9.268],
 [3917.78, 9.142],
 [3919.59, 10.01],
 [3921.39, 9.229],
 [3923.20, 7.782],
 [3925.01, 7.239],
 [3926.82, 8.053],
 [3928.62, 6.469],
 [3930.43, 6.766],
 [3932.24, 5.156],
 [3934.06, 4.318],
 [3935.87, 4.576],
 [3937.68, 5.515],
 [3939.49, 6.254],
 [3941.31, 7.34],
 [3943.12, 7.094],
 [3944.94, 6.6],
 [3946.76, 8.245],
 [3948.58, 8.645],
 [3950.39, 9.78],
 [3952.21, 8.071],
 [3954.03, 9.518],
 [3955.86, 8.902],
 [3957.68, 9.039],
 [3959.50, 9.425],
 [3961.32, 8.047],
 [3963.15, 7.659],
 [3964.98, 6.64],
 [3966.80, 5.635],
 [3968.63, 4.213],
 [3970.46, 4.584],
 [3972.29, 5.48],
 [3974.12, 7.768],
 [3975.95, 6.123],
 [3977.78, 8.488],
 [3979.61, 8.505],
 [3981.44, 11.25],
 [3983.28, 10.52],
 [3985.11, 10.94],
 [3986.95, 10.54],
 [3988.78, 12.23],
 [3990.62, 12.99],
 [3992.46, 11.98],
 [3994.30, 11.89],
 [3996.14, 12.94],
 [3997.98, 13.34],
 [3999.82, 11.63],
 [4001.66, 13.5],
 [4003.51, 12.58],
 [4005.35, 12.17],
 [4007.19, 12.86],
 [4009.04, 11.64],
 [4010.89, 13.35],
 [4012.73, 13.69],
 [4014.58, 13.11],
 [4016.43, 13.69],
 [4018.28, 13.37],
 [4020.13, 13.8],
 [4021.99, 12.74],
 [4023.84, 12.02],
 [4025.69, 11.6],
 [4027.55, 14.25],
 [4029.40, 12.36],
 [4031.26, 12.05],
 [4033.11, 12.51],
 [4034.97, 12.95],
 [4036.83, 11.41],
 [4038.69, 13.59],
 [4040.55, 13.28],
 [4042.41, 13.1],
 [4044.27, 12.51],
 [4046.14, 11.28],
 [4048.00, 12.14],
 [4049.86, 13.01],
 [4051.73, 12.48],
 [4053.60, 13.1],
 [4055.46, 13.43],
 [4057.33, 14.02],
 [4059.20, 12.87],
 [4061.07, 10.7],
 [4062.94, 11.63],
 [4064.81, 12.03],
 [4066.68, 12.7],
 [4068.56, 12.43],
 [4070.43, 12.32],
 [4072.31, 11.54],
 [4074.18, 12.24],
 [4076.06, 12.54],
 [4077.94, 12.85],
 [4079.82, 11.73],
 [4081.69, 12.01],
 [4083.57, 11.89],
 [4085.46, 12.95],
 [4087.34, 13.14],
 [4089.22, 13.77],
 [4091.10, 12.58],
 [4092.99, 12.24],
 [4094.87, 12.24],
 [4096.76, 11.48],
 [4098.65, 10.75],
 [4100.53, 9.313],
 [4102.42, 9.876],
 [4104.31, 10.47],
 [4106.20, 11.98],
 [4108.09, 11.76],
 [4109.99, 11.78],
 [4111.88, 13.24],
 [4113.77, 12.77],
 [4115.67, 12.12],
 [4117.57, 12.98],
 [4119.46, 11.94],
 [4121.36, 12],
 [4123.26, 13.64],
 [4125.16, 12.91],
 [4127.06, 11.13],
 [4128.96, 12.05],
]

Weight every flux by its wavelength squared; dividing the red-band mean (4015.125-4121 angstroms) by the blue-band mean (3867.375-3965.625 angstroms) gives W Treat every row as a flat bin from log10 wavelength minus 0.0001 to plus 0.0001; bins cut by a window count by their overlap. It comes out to 1.7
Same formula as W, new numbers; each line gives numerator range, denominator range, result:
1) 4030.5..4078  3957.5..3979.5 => 1.89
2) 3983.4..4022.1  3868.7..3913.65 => 1.66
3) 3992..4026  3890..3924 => 1.51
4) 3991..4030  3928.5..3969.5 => 1.85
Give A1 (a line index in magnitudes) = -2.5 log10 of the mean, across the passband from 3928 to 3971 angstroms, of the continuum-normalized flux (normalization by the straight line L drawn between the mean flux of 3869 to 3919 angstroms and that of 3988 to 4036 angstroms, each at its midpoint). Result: 0.41 mag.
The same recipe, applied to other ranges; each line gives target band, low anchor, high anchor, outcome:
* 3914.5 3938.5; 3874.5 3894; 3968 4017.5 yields 0.18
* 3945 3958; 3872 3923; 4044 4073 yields 0.11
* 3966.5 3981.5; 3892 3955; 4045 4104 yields 0.37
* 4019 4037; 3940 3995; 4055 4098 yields -0.18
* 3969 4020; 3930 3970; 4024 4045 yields -0.10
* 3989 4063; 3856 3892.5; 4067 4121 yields -0.21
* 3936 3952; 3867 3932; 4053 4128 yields 0.23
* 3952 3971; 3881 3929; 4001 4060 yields 0.35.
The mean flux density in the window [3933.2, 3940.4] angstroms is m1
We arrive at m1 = 5.18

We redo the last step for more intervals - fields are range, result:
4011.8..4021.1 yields 13.5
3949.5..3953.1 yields 8.92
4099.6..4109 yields 10.7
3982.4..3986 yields 10.7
